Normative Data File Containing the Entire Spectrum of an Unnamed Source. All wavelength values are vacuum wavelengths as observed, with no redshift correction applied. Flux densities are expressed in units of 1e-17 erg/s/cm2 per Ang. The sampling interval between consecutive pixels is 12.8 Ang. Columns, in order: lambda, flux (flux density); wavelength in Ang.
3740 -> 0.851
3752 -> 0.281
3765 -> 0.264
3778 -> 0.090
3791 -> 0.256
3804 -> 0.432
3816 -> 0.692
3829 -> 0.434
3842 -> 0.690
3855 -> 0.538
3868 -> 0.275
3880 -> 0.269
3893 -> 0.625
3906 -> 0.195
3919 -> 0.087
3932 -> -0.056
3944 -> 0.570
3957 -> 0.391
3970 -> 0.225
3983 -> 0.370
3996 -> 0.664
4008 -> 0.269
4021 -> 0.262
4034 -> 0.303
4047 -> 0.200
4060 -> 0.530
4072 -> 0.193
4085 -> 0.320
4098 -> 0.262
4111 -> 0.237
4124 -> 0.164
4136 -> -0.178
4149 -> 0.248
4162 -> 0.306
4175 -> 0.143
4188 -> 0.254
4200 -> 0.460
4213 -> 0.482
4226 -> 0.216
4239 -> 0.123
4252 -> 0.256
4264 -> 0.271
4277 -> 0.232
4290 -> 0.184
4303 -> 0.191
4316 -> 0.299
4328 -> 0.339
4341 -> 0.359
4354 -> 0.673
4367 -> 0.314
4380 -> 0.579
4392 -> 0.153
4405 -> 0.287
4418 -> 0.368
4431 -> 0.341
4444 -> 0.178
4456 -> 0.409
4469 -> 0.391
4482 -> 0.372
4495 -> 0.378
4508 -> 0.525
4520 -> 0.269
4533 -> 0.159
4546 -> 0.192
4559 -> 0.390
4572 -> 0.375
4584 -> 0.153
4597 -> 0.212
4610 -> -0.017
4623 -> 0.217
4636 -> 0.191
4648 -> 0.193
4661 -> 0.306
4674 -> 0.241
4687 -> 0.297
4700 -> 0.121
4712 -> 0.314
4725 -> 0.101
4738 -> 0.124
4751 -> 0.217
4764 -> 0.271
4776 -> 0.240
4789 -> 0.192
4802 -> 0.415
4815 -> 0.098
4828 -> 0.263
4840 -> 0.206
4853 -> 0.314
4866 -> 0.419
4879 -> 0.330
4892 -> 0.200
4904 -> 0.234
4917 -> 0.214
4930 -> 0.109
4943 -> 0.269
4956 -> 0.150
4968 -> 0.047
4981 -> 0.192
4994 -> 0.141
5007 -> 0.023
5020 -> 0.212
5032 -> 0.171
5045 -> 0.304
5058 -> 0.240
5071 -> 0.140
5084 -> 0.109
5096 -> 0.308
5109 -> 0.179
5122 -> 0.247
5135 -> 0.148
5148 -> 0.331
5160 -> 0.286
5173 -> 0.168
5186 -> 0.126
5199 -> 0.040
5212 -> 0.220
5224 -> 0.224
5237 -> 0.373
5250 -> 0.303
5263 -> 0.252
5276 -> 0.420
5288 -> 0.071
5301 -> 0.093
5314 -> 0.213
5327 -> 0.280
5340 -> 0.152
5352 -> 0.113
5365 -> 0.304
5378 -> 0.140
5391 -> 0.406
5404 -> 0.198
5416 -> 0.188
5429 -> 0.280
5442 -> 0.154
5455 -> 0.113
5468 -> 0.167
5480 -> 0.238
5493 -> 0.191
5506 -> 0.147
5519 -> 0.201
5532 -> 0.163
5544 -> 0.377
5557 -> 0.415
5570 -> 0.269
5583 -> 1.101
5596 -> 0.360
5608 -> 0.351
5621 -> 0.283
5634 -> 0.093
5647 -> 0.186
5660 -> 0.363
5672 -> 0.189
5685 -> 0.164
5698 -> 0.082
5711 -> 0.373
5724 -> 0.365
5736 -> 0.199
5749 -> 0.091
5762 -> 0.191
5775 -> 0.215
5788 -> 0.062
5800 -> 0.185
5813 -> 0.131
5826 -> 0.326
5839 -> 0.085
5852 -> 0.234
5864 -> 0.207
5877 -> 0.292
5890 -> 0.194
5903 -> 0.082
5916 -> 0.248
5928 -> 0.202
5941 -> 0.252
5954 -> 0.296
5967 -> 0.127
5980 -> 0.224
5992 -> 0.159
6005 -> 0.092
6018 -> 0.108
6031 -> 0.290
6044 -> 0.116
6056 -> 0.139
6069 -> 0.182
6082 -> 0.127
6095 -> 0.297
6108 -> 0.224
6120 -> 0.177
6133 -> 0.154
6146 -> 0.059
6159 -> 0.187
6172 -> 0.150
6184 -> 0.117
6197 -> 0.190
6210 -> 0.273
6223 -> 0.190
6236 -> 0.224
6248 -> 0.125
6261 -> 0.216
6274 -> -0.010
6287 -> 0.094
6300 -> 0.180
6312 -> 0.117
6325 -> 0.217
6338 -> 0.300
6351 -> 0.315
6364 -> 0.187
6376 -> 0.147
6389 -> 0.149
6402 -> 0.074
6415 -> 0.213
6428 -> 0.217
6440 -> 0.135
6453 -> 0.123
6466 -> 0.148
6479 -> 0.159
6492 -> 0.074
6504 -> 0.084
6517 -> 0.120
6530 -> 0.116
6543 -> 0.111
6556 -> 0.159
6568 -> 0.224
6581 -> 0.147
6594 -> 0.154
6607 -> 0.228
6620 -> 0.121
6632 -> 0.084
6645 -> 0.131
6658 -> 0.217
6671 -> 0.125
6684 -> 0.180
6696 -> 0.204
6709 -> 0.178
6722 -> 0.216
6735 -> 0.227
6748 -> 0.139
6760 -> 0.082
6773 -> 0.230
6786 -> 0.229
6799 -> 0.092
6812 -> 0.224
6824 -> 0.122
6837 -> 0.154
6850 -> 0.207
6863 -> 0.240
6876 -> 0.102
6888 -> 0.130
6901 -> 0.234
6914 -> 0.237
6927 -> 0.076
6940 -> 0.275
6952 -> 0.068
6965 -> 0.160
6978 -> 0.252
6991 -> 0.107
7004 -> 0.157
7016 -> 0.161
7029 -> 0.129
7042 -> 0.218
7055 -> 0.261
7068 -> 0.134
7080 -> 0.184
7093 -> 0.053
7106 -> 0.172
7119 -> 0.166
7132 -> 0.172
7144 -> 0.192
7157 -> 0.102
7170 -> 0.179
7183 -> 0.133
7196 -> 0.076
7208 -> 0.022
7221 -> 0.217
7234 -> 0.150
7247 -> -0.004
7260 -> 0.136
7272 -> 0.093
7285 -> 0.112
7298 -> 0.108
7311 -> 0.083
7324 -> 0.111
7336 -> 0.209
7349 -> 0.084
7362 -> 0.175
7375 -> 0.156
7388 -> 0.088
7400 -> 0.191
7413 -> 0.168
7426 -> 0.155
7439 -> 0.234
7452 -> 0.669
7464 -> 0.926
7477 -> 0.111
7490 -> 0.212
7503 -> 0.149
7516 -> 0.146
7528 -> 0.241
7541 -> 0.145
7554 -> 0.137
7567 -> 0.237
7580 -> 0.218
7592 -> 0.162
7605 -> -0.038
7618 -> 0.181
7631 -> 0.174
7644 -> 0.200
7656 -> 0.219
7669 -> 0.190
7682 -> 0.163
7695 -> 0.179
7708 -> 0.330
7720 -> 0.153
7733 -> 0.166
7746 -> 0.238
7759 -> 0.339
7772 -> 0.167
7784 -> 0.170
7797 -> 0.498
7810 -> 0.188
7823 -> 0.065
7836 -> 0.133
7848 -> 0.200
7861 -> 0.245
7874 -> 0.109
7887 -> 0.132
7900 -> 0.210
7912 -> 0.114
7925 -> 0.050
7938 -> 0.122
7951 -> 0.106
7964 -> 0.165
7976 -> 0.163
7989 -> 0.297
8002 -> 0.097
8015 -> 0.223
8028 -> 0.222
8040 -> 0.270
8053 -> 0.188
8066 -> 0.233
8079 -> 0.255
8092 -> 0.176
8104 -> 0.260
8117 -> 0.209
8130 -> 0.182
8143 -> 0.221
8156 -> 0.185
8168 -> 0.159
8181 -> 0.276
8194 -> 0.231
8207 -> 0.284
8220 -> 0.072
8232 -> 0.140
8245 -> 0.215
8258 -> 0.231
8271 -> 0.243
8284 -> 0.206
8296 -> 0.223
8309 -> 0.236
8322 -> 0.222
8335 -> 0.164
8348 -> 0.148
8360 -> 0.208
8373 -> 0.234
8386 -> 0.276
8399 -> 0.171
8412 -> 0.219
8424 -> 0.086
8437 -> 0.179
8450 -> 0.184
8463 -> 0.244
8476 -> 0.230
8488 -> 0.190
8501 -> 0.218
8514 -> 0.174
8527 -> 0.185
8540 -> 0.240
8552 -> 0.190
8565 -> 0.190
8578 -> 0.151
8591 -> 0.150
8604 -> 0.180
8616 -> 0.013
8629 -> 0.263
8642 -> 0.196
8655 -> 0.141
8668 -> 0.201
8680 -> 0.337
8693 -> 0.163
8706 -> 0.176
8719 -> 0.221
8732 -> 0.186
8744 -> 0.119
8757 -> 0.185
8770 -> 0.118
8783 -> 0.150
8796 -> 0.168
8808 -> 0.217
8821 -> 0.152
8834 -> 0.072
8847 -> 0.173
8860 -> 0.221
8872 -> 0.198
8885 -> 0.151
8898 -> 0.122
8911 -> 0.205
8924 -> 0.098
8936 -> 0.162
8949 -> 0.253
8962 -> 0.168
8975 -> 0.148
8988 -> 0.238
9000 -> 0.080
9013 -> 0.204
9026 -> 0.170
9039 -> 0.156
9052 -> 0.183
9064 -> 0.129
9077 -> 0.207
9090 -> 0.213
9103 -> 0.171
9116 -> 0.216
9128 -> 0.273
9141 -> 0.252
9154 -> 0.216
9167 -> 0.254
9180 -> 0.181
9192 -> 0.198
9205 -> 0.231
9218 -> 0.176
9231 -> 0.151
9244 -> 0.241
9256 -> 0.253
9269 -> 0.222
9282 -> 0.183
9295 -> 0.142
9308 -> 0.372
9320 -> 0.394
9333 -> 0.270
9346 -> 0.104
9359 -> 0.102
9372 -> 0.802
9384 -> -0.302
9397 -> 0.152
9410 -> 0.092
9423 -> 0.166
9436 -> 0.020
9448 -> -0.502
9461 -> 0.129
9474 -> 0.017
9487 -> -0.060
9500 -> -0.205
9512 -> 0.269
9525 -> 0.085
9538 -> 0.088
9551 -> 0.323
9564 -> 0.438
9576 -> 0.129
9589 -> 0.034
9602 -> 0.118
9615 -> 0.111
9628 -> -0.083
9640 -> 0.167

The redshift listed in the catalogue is 1.000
